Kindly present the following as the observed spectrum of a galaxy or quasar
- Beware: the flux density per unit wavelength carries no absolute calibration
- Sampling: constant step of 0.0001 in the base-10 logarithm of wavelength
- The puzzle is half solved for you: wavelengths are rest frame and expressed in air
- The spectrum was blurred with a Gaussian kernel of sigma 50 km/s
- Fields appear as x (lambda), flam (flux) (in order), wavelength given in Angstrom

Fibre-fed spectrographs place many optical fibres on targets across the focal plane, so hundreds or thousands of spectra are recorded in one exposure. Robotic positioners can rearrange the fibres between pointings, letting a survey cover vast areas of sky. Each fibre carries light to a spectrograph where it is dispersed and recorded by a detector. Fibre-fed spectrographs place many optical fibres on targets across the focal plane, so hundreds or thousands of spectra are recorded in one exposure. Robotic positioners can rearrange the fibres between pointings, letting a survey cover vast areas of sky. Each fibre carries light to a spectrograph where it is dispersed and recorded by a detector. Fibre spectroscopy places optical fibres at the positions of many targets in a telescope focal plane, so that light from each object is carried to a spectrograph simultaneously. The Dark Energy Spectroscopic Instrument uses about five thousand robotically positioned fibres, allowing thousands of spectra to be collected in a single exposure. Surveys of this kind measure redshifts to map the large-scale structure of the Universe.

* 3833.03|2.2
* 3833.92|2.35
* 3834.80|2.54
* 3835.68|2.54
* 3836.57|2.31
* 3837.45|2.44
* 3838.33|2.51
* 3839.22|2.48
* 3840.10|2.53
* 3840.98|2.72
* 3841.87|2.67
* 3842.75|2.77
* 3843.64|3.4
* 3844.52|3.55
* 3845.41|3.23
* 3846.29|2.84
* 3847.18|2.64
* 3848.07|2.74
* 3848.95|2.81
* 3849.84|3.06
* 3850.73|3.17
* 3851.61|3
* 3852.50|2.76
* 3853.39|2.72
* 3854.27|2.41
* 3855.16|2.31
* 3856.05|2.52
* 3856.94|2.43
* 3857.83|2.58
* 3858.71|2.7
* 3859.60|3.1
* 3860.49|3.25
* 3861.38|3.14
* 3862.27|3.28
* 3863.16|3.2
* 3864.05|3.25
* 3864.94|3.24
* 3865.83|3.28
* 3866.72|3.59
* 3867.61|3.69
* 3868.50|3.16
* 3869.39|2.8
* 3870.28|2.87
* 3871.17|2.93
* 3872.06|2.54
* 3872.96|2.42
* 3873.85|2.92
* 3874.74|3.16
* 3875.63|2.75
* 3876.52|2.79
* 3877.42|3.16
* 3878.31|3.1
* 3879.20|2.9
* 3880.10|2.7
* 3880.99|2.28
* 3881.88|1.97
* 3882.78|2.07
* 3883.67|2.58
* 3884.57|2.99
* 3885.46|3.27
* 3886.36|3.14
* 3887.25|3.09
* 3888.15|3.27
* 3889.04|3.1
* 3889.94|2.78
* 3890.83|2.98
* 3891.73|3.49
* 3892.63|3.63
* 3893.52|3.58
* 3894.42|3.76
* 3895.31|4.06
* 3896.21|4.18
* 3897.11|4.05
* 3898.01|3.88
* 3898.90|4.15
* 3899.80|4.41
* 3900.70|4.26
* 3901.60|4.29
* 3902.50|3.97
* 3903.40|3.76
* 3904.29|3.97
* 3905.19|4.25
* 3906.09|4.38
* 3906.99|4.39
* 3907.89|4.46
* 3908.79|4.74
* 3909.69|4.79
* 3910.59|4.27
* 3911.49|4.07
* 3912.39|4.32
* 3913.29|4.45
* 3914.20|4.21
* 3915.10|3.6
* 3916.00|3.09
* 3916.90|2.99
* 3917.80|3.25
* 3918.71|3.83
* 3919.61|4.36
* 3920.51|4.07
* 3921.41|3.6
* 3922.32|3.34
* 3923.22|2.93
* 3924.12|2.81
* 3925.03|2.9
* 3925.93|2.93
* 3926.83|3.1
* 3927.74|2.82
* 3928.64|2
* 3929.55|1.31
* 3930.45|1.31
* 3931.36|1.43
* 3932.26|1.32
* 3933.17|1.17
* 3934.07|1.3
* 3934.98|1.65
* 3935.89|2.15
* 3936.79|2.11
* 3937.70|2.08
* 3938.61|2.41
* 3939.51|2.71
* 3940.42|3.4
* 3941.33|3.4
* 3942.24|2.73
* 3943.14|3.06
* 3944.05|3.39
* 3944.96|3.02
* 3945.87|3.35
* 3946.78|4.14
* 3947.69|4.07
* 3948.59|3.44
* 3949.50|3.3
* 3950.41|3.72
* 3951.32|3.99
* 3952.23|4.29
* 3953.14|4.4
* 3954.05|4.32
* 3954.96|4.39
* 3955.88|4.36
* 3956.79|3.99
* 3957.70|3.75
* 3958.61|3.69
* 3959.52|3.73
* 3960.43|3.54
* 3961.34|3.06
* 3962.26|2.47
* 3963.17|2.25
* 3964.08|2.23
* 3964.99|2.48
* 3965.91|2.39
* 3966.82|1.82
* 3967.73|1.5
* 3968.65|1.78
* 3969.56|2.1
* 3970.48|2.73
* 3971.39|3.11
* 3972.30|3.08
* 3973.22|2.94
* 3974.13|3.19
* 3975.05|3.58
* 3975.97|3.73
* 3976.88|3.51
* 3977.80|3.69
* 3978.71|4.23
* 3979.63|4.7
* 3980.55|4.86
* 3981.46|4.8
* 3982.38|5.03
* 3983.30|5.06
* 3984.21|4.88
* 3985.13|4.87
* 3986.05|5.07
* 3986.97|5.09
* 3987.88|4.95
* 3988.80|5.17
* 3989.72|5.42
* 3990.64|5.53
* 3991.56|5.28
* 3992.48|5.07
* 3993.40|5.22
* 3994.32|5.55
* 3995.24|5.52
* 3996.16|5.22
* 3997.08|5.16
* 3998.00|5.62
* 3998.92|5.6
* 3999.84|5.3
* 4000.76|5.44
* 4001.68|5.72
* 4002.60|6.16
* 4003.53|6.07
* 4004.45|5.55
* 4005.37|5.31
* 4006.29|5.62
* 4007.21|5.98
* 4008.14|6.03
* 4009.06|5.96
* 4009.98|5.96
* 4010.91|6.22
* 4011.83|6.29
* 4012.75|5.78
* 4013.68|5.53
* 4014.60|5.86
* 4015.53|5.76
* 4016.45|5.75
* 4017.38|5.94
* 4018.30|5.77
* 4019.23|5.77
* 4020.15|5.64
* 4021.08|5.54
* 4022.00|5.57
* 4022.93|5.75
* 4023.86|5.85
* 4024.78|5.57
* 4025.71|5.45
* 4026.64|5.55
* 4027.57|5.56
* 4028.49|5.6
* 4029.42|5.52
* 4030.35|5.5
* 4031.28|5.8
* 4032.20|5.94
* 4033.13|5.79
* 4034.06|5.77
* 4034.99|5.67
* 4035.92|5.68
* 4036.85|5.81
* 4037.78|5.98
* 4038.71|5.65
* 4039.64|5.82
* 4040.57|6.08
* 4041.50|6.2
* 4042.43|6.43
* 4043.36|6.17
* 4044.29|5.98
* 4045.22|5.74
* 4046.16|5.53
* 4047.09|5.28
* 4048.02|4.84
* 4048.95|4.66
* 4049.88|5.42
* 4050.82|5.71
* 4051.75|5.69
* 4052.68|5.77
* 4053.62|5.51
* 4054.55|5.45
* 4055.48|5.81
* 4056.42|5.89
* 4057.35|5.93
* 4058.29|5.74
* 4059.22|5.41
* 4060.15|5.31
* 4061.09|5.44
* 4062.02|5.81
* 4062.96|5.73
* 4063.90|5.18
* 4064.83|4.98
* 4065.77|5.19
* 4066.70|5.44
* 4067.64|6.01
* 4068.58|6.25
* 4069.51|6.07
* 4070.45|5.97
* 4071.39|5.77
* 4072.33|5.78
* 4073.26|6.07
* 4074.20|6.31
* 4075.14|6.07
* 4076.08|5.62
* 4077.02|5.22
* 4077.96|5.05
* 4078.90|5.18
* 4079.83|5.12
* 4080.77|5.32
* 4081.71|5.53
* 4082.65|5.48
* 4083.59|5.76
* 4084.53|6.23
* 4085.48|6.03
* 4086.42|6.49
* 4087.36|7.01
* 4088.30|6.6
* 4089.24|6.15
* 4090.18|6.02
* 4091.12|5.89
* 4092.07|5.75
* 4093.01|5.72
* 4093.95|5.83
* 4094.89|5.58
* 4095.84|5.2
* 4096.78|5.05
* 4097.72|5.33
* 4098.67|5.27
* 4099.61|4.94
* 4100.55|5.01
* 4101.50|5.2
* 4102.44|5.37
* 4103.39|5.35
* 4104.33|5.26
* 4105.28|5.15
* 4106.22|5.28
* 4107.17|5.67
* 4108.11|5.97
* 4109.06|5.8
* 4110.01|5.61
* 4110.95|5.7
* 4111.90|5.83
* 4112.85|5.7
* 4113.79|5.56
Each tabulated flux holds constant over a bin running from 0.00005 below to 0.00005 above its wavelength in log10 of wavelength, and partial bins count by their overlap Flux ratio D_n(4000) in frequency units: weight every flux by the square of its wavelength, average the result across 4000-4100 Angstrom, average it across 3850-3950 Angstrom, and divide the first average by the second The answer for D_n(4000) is 1.9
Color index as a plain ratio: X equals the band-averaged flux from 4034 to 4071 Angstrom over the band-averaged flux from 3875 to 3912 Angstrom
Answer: 1.60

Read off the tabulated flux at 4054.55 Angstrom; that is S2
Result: 5.45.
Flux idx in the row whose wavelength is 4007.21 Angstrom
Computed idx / 5.98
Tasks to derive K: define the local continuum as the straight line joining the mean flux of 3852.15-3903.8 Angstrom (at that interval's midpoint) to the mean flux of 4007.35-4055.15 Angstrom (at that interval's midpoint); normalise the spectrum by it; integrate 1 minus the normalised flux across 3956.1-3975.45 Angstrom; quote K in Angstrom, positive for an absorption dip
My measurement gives 7.43 Angstrom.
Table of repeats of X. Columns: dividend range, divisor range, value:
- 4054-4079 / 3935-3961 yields 1.65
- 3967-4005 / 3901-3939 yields 1.42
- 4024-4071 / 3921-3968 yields 1.95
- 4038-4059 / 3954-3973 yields 1.93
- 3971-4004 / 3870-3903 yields 1.49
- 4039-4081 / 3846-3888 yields 1.96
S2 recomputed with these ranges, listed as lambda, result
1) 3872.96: 2.42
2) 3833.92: 2.35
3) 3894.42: 3.76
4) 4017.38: 5.94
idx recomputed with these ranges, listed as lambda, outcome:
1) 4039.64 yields 5.82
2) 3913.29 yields 4.45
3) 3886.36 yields 3.14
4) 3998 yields 5.62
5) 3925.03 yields 2.9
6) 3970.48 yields 2.73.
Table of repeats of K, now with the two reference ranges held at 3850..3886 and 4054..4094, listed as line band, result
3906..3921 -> -2.4 Angstrom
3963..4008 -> 1.4 Angstrom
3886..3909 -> -3.8 Angstrom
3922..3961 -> 9.2 Angstrom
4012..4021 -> -1.5 Angstrom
